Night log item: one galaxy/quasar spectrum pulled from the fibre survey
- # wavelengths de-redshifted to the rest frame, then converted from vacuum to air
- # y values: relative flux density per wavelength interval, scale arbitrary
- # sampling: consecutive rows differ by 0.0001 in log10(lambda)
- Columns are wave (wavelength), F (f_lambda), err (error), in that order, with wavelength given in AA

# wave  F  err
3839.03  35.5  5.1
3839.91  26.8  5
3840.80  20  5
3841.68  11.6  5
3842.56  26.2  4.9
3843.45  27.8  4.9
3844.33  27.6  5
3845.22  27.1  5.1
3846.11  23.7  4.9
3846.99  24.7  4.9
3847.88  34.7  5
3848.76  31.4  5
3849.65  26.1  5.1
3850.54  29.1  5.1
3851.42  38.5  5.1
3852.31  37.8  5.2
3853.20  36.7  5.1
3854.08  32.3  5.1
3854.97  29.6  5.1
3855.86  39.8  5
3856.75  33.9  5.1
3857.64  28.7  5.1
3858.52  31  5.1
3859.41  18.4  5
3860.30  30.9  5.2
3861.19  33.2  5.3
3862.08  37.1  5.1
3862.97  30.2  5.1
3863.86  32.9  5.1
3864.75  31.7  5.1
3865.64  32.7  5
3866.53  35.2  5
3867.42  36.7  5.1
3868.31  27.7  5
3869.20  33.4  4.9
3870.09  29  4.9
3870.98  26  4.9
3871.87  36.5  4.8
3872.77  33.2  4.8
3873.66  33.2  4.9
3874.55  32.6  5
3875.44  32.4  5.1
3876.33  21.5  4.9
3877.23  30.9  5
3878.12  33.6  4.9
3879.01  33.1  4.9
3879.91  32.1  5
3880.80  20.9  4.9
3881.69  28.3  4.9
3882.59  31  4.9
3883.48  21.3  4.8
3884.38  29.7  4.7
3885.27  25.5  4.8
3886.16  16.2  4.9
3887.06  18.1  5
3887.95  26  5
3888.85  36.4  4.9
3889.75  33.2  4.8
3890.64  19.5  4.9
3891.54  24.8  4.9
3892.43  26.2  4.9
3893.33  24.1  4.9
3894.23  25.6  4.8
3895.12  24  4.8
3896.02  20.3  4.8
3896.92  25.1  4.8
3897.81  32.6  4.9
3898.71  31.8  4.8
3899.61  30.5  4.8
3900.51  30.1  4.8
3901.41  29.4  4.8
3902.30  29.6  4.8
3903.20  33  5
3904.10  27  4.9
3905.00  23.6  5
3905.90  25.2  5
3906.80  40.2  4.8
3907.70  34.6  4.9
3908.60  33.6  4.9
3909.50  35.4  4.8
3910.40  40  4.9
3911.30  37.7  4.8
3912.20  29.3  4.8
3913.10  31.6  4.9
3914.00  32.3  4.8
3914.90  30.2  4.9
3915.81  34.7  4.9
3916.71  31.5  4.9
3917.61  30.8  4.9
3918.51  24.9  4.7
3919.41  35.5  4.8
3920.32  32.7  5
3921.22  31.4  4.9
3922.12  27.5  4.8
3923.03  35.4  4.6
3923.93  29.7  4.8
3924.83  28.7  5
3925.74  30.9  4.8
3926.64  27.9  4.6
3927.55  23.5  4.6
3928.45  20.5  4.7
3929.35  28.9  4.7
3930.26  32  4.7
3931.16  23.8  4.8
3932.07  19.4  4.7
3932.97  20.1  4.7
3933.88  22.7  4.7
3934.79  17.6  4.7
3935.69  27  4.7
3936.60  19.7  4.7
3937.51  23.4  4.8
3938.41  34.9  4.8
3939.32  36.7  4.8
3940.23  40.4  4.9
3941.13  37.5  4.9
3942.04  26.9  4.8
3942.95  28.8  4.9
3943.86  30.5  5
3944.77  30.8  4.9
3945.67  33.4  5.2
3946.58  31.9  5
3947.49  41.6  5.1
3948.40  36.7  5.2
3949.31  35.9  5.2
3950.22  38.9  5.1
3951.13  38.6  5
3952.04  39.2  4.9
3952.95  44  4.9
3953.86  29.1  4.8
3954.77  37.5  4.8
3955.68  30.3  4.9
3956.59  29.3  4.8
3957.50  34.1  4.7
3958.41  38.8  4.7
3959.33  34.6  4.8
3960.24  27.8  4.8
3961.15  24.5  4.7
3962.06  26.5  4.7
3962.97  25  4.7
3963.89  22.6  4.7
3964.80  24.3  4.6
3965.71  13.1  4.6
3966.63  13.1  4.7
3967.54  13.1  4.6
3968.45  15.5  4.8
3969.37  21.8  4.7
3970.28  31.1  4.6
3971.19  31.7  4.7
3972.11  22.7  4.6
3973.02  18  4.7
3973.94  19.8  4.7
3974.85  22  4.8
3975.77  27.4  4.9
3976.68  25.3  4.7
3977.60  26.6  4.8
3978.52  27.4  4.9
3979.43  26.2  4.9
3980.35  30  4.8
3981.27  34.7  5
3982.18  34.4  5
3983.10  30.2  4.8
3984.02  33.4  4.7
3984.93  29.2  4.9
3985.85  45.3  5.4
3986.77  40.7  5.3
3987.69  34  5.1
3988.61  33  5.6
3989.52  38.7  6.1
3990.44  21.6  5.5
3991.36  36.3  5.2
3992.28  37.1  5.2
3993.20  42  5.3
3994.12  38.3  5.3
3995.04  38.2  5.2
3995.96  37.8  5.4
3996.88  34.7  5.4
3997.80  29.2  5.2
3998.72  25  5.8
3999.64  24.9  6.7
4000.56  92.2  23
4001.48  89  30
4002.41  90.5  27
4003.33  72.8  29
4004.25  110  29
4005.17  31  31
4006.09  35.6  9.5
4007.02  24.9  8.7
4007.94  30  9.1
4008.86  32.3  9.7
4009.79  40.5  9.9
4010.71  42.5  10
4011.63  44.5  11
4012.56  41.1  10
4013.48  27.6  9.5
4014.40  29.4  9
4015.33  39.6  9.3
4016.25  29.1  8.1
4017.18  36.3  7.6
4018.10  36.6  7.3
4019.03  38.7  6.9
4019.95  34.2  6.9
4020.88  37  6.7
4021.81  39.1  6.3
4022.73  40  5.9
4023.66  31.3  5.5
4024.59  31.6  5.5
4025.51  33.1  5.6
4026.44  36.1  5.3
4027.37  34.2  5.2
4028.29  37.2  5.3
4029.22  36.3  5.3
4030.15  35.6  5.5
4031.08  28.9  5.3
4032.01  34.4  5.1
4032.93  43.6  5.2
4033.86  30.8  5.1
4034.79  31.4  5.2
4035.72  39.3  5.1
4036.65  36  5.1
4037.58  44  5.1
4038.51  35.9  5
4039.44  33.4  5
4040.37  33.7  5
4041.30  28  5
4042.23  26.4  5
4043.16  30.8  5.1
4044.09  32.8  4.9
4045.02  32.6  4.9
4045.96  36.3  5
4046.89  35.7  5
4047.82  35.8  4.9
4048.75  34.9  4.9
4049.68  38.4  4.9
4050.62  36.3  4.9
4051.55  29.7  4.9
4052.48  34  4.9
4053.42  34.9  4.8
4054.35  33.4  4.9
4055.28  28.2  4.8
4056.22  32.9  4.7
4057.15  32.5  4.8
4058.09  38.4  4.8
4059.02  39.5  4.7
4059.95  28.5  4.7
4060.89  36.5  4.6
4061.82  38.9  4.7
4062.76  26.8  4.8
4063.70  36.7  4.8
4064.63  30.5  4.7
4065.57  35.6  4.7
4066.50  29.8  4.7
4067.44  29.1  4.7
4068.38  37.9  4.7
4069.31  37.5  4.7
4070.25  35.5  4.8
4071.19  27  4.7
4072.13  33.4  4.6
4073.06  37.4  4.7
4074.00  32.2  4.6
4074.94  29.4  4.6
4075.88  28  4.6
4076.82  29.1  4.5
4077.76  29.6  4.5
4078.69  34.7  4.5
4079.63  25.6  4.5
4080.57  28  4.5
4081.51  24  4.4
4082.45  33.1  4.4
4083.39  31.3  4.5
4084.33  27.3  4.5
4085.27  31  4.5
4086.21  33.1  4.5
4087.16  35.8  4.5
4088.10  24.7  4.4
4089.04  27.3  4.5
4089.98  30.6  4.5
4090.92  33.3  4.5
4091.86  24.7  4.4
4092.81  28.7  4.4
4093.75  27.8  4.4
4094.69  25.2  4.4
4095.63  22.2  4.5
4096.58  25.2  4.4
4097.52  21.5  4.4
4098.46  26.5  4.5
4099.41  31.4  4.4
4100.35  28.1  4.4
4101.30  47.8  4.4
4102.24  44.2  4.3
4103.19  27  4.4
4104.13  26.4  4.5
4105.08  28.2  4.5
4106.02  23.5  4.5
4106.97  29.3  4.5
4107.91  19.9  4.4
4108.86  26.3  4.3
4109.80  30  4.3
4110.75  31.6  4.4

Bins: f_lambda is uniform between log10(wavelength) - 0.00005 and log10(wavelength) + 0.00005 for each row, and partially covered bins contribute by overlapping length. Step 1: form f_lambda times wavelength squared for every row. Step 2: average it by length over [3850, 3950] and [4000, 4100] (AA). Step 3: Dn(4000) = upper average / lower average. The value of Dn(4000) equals 1.3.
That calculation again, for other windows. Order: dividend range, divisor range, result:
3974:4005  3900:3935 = 1.43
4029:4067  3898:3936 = 1.23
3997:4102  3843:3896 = 1.31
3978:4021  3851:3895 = 1.43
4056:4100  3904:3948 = 1.10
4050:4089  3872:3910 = 1.23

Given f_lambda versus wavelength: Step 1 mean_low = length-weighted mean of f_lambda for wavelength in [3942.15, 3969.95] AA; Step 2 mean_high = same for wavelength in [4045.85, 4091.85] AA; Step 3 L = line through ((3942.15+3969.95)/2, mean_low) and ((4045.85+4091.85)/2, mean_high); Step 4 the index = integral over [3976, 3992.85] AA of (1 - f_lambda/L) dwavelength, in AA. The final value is -1.2 AA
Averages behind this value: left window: 29.7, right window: 32.3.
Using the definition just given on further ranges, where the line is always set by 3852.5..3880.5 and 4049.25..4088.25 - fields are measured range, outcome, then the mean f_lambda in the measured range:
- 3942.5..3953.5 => -1.3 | 35.8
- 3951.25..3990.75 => 4.2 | 28.7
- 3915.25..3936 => 2.8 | 27.7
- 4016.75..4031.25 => -1.5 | 35.5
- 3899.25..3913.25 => 0.0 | 31.9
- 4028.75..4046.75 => -1.1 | 34.2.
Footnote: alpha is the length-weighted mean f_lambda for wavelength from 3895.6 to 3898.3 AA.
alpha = 26.2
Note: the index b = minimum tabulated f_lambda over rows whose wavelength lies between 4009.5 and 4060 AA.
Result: 26.4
